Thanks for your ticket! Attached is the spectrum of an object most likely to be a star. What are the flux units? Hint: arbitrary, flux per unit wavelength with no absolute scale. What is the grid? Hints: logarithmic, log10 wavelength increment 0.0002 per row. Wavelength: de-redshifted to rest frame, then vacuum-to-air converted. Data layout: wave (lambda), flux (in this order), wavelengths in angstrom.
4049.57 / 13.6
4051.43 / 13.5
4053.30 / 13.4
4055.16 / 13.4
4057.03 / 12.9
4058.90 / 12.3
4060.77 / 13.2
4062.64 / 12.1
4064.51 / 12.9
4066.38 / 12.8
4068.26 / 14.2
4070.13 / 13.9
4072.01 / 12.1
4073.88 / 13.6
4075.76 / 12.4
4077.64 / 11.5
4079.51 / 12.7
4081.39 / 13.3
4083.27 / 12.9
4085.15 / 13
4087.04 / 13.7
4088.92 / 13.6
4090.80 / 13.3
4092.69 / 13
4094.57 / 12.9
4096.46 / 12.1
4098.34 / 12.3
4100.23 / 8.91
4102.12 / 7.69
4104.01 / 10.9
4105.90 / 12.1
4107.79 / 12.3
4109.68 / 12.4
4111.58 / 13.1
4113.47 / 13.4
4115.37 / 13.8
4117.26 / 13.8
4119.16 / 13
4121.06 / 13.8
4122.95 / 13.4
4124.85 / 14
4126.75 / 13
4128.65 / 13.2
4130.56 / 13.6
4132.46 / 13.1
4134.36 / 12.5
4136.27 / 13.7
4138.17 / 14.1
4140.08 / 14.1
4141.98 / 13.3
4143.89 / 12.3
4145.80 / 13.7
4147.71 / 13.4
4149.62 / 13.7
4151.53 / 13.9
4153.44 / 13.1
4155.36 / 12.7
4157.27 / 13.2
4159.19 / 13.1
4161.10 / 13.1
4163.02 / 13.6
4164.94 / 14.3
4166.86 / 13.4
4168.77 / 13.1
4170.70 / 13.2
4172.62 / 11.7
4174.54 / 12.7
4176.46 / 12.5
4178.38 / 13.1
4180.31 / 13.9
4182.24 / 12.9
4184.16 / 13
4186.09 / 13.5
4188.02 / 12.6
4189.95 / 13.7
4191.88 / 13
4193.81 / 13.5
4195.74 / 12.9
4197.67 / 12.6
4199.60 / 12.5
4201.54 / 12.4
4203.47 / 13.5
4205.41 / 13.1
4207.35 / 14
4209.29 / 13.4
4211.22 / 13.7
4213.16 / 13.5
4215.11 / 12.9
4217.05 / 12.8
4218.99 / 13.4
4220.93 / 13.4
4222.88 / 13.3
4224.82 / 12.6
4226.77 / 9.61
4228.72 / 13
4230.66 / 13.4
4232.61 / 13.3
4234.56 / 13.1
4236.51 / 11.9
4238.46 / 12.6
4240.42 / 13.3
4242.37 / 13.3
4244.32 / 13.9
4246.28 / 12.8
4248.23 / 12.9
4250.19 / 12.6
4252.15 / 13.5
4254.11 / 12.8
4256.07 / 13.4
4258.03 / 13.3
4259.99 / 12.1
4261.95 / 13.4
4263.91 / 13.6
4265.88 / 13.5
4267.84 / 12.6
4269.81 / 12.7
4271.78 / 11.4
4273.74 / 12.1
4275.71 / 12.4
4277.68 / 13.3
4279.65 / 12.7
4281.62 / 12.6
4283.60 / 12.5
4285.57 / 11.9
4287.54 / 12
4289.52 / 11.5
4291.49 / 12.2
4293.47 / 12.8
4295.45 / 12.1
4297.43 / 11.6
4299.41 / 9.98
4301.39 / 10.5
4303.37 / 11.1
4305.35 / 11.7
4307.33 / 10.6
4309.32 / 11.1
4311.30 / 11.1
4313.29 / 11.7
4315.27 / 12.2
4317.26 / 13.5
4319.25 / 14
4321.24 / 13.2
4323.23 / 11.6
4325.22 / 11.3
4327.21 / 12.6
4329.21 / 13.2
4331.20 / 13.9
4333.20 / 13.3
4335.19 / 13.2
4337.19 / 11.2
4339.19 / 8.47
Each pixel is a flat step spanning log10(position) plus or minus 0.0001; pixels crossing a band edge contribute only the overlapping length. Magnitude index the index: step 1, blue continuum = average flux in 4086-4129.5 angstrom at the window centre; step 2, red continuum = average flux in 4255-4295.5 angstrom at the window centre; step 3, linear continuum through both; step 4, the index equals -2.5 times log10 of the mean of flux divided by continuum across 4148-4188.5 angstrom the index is -0.05 mag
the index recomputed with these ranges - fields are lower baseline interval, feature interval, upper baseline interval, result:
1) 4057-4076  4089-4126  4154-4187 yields 0.05 mag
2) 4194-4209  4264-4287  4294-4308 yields -0.08 mag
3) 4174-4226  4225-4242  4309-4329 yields 0.03 mag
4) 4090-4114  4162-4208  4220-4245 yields -0.06 mag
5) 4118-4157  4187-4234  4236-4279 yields 0.01 mag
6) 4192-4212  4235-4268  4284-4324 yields -0.05 mag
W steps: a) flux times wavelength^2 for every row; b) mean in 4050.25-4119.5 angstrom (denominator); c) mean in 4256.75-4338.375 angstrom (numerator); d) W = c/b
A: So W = 1.1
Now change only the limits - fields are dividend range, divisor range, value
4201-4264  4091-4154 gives 1.07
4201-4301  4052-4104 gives 1.10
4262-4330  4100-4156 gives 1.02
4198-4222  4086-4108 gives 1.17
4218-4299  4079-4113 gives 1.12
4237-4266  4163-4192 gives 1.03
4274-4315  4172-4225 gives 0.94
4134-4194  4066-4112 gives 1.11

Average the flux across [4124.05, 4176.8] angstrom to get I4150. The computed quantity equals 13.3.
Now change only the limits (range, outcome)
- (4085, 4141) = 12.8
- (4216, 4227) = 12.7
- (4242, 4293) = 12.7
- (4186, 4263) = 13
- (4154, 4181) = 13.1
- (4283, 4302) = 11.7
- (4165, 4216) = 13.1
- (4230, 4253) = 13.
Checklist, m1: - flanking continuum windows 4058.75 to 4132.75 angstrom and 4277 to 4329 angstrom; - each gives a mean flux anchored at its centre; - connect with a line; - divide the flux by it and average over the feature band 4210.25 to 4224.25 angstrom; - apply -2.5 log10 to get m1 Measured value -0.083 mag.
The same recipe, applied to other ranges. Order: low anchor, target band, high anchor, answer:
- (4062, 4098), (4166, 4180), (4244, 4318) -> -0.02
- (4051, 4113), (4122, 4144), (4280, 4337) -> -0.08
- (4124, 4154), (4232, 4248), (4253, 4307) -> -0.04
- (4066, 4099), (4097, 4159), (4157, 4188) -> 0.02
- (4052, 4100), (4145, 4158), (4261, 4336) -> -0.06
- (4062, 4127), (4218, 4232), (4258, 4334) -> -0.02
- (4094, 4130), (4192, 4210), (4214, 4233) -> -0.03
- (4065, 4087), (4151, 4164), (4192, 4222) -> -0.01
